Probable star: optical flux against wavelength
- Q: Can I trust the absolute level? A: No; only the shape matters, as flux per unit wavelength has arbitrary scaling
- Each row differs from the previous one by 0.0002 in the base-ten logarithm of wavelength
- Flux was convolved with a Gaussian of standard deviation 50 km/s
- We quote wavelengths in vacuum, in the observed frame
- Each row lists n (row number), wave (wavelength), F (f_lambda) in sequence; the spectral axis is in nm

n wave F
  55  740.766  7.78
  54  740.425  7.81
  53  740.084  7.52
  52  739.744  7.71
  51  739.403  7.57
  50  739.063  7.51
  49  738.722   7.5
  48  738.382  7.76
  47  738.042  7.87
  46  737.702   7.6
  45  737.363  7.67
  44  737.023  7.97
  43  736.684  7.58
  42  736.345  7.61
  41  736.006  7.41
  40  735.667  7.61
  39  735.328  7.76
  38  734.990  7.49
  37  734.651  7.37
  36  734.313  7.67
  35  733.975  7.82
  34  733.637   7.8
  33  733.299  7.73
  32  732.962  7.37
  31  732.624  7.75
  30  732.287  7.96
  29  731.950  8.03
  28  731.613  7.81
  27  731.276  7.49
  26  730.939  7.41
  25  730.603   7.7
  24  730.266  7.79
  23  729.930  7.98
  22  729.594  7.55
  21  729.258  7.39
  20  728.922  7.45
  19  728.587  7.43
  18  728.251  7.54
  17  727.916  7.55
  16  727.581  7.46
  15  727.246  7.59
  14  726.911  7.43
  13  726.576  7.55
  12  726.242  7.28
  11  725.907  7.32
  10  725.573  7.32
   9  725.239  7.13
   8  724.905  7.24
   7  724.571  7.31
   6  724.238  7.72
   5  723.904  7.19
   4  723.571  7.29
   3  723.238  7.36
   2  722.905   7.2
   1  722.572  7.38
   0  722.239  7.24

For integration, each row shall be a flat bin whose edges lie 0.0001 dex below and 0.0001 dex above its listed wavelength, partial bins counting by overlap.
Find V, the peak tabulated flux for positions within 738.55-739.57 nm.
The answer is 7.57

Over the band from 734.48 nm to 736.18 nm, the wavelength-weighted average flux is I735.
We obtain 7.53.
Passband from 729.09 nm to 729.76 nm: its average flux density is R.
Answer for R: 7.47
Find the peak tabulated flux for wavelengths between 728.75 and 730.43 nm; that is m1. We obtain 7.98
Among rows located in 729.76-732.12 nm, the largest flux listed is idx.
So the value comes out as 8.03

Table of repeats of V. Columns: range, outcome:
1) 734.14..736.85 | 7.76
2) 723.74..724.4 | 7.72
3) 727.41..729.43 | 7.55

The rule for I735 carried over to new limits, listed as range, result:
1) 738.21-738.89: 7.63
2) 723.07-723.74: 7.33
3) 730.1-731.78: 7.64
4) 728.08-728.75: 7.48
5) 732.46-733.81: 7.66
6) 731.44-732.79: 7.89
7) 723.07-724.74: 7.37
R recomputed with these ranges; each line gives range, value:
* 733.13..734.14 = 7.79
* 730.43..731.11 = 7.55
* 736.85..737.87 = 7.75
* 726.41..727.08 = 7.48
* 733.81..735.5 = 7.62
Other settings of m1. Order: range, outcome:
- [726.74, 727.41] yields 7.59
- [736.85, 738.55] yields 7.97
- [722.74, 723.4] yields 7.36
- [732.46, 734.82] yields 7.82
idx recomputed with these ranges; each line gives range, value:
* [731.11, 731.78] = 7.81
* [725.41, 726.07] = 7.32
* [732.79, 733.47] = 7.73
